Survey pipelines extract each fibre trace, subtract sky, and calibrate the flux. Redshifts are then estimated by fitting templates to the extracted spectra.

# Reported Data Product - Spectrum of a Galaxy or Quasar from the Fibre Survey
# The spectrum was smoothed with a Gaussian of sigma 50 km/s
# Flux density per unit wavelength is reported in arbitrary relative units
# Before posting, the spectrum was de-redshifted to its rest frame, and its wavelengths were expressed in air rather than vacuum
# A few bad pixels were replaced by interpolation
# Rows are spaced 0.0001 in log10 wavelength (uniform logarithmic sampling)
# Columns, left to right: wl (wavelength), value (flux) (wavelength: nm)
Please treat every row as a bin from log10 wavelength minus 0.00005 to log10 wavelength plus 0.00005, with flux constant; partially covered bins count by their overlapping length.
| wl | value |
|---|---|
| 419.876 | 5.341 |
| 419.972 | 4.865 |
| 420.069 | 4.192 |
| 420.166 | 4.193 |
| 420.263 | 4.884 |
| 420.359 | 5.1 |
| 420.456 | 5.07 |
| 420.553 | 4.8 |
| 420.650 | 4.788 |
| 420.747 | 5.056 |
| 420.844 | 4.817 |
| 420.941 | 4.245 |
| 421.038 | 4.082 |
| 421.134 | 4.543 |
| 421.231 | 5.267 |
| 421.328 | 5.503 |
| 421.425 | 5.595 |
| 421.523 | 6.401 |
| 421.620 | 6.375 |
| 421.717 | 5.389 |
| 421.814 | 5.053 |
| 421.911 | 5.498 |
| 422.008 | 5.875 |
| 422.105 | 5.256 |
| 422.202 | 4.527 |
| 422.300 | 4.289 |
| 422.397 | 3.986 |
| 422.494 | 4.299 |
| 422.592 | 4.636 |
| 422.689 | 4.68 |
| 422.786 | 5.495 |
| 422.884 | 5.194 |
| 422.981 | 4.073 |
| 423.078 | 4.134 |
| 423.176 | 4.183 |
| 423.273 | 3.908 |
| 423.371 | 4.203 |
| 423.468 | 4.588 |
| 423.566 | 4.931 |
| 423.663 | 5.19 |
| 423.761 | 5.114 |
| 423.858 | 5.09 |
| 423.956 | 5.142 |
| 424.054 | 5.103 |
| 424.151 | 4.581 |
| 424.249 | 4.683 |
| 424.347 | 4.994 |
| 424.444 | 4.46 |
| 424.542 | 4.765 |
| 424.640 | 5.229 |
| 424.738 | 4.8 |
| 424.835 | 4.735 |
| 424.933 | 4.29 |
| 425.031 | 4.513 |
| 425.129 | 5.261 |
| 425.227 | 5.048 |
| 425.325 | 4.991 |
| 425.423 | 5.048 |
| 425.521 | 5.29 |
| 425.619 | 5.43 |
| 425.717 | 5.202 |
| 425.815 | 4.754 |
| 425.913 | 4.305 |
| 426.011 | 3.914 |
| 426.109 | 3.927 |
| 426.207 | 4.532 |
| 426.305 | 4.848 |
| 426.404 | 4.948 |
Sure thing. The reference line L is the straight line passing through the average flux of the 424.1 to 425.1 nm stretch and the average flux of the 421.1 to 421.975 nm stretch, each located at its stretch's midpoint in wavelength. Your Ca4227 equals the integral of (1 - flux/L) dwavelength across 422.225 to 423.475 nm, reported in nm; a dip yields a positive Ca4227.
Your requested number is 0.181 nm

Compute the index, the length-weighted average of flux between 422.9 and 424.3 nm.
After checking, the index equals 4.65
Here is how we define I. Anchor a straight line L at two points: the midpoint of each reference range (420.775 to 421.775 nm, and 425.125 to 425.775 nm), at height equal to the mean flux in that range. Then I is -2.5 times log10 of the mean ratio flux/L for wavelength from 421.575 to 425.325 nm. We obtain 0.08 mag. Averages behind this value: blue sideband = 5.22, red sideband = 5.17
